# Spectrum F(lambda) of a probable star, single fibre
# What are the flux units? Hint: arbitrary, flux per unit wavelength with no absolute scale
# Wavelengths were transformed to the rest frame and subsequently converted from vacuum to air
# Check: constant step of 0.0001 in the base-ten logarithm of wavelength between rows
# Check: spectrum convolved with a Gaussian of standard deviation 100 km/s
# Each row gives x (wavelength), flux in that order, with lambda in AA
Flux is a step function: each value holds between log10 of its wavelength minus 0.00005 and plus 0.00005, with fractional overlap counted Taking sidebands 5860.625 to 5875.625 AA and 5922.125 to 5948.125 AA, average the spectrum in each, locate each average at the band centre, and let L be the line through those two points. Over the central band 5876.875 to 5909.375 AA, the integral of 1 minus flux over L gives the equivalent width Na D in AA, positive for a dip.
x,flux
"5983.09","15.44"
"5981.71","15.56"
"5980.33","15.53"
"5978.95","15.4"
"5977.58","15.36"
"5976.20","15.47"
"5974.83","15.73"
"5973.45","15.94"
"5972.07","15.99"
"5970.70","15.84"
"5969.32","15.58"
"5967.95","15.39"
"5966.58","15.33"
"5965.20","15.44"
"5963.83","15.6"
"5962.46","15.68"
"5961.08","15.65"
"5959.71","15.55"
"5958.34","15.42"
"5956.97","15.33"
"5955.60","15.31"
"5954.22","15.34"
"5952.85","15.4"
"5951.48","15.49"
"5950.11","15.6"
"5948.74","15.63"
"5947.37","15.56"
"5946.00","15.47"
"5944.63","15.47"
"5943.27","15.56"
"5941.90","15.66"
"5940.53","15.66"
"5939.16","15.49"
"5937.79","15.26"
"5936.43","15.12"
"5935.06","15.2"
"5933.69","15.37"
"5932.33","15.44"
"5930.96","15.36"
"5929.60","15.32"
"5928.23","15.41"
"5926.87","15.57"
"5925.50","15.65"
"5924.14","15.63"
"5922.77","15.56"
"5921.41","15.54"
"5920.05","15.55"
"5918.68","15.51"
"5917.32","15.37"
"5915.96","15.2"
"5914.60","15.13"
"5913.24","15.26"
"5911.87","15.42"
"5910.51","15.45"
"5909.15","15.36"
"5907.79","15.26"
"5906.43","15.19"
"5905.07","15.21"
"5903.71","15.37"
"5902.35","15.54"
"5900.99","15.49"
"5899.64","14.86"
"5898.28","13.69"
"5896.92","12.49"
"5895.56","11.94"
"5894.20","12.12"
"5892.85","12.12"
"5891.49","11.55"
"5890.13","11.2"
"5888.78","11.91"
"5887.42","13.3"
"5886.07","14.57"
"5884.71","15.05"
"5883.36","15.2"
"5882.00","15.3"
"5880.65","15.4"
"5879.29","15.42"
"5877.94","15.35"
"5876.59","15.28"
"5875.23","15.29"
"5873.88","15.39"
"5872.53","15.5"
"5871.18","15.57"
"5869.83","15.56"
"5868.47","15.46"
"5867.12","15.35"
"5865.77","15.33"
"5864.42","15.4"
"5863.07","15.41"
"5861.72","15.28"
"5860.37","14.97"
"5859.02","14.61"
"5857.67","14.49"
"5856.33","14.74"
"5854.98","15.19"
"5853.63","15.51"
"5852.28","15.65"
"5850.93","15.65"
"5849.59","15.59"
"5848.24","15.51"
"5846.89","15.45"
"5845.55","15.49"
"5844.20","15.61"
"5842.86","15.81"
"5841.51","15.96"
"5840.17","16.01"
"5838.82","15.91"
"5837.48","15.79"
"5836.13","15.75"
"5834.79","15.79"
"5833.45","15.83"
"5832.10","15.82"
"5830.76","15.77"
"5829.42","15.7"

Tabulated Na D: 2.8 AA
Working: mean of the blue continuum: 15.4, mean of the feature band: 14.1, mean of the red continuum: 15.5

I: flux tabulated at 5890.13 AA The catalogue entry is 11.2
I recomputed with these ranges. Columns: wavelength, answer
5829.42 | 15.7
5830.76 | 15.77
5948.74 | 15.63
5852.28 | 15.65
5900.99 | 15.49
